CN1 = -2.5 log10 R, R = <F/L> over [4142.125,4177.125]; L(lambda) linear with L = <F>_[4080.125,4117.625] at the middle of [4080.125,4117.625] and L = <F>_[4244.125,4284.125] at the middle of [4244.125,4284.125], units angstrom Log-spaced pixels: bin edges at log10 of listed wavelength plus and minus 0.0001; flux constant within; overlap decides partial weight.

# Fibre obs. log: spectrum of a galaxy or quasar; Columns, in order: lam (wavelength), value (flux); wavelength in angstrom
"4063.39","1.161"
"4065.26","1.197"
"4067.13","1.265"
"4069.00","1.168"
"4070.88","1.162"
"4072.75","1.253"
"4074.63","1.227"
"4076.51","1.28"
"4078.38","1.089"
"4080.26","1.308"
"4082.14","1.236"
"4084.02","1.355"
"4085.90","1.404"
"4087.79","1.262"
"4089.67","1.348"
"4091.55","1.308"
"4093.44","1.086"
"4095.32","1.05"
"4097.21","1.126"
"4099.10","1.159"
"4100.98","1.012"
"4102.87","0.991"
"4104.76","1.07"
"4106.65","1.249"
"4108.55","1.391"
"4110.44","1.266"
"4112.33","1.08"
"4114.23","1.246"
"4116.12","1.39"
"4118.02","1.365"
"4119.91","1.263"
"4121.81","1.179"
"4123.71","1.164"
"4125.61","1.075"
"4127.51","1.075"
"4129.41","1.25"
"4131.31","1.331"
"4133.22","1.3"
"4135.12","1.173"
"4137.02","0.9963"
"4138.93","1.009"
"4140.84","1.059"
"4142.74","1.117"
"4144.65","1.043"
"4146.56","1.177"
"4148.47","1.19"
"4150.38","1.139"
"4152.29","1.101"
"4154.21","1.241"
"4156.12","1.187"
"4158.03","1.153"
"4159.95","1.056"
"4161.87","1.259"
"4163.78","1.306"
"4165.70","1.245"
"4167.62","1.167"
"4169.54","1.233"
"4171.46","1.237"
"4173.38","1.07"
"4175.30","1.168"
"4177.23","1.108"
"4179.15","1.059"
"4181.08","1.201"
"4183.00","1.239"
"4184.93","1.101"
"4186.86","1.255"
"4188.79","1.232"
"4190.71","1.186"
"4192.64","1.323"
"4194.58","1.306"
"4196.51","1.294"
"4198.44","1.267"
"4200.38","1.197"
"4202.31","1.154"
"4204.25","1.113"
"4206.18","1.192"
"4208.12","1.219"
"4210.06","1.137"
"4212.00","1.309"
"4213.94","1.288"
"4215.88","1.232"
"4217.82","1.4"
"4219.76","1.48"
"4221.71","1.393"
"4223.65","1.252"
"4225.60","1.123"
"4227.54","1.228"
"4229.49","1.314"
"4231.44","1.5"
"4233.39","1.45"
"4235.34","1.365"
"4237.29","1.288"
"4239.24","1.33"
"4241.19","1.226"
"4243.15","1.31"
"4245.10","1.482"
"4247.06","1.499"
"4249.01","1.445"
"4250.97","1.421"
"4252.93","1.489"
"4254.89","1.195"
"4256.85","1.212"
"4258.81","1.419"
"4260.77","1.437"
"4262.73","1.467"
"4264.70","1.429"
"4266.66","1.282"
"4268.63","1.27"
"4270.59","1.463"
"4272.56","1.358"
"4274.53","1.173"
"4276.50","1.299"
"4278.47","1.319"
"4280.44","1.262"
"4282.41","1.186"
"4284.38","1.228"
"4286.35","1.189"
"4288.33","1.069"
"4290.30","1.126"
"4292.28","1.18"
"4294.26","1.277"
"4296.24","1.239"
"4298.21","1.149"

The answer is 0.09 mag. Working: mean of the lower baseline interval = 1.22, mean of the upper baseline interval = 1.35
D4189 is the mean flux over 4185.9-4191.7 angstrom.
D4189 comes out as 1.23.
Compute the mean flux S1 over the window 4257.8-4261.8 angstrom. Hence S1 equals 1.43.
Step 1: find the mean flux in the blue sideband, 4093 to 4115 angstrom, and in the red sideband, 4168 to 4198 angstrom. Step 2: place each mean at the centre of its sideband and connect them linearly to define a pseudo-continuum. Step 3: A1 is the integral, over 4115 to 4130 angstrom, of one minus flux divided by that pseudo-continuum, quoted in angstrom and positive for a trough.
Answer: -0.8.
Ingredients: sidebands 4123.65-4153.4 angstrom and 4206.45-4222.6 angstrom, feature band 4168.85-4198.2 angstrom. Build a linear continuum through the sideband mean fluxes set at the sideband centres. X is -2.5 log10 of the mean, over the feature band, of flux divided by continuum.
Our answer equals 0.03 mag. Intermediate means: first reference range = 1.14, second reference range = 1.3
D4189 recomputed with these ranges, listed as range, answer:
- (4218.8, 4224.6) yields 1.37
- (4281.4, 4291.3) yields 1.16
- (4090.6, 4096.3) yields 1.15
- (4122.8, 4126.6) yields 1.12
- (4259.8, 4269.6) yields 1.38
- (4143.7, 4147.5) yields 1.11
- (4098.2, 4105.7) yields 1.06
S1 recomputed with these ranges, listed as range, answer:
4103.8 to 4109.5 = 1.23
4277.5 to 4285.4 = 1.25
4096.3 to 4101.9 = 1.1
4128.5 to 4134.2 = 1.29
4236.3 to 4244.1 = 1.29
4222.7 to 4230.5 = 1.23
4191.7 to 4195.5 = 1.31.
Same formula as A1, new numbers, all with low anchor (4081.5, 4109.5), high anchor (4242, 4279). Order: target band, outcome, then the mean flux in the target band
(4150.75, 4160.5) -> 0.86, 1.15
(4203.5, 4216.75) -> 1.03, 1.21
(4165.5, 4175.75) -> 0.75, 1.18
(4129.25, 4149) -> 1.60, 1.14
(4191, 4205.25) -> 0.77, 1.23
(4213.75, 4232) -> 0.15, 1.32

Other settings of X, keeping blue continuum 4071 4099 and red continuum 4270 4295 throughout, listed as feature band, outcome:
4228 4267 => -0.118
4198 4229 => -0.013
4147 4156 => 0.058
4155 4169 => 0.033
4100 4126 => 0.031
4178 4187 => 0.066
